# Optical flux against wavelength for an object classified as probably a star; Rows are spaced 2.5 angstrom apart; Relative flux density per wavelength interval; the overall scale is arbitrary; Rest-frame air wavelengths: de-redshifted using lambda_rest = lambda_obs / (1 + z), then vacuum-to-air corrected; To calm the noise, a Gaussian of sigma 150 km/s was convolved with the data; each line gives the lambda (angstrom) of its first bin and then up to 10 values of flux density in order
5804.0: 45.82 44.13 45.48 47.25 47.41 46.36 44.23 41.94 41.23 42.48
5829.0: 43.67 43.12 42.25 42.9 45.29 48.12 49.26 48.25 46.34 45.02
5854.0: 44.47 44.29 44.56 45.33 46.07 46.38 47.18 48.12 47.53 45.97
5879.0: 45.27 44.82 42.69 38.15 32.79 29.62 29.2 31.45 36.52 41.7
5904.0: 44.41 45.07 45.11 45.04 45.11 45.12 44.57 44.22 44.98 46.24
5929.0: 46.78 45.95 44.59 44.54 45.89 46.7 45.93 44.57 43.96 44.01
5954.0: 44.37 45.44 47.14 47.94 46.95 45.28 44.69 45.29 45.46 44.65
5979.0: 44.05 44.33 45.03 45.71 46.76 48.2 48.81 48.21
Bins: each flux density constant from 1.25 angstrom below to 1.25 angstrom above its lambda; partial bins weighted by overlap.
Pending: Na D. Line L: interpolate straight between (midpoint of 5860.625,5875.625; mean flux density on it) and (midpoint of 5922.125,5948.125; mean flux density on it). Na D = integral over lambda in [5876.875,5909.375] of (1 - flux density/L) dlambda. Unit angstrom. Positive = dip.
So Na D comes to 5.13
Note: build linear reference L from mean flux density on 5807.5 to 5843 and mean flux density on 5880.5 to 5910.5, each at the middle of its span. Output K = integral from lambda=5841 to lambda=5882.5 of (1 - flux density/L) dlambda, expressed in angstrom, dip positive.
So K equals -5.0 angstrom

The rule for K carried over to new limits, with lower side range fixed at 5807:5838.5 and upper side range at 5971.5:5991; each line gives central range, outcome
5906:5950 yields -0.4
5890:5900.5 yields 3.0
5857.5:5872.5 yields -0.6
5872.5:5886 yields -0.1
